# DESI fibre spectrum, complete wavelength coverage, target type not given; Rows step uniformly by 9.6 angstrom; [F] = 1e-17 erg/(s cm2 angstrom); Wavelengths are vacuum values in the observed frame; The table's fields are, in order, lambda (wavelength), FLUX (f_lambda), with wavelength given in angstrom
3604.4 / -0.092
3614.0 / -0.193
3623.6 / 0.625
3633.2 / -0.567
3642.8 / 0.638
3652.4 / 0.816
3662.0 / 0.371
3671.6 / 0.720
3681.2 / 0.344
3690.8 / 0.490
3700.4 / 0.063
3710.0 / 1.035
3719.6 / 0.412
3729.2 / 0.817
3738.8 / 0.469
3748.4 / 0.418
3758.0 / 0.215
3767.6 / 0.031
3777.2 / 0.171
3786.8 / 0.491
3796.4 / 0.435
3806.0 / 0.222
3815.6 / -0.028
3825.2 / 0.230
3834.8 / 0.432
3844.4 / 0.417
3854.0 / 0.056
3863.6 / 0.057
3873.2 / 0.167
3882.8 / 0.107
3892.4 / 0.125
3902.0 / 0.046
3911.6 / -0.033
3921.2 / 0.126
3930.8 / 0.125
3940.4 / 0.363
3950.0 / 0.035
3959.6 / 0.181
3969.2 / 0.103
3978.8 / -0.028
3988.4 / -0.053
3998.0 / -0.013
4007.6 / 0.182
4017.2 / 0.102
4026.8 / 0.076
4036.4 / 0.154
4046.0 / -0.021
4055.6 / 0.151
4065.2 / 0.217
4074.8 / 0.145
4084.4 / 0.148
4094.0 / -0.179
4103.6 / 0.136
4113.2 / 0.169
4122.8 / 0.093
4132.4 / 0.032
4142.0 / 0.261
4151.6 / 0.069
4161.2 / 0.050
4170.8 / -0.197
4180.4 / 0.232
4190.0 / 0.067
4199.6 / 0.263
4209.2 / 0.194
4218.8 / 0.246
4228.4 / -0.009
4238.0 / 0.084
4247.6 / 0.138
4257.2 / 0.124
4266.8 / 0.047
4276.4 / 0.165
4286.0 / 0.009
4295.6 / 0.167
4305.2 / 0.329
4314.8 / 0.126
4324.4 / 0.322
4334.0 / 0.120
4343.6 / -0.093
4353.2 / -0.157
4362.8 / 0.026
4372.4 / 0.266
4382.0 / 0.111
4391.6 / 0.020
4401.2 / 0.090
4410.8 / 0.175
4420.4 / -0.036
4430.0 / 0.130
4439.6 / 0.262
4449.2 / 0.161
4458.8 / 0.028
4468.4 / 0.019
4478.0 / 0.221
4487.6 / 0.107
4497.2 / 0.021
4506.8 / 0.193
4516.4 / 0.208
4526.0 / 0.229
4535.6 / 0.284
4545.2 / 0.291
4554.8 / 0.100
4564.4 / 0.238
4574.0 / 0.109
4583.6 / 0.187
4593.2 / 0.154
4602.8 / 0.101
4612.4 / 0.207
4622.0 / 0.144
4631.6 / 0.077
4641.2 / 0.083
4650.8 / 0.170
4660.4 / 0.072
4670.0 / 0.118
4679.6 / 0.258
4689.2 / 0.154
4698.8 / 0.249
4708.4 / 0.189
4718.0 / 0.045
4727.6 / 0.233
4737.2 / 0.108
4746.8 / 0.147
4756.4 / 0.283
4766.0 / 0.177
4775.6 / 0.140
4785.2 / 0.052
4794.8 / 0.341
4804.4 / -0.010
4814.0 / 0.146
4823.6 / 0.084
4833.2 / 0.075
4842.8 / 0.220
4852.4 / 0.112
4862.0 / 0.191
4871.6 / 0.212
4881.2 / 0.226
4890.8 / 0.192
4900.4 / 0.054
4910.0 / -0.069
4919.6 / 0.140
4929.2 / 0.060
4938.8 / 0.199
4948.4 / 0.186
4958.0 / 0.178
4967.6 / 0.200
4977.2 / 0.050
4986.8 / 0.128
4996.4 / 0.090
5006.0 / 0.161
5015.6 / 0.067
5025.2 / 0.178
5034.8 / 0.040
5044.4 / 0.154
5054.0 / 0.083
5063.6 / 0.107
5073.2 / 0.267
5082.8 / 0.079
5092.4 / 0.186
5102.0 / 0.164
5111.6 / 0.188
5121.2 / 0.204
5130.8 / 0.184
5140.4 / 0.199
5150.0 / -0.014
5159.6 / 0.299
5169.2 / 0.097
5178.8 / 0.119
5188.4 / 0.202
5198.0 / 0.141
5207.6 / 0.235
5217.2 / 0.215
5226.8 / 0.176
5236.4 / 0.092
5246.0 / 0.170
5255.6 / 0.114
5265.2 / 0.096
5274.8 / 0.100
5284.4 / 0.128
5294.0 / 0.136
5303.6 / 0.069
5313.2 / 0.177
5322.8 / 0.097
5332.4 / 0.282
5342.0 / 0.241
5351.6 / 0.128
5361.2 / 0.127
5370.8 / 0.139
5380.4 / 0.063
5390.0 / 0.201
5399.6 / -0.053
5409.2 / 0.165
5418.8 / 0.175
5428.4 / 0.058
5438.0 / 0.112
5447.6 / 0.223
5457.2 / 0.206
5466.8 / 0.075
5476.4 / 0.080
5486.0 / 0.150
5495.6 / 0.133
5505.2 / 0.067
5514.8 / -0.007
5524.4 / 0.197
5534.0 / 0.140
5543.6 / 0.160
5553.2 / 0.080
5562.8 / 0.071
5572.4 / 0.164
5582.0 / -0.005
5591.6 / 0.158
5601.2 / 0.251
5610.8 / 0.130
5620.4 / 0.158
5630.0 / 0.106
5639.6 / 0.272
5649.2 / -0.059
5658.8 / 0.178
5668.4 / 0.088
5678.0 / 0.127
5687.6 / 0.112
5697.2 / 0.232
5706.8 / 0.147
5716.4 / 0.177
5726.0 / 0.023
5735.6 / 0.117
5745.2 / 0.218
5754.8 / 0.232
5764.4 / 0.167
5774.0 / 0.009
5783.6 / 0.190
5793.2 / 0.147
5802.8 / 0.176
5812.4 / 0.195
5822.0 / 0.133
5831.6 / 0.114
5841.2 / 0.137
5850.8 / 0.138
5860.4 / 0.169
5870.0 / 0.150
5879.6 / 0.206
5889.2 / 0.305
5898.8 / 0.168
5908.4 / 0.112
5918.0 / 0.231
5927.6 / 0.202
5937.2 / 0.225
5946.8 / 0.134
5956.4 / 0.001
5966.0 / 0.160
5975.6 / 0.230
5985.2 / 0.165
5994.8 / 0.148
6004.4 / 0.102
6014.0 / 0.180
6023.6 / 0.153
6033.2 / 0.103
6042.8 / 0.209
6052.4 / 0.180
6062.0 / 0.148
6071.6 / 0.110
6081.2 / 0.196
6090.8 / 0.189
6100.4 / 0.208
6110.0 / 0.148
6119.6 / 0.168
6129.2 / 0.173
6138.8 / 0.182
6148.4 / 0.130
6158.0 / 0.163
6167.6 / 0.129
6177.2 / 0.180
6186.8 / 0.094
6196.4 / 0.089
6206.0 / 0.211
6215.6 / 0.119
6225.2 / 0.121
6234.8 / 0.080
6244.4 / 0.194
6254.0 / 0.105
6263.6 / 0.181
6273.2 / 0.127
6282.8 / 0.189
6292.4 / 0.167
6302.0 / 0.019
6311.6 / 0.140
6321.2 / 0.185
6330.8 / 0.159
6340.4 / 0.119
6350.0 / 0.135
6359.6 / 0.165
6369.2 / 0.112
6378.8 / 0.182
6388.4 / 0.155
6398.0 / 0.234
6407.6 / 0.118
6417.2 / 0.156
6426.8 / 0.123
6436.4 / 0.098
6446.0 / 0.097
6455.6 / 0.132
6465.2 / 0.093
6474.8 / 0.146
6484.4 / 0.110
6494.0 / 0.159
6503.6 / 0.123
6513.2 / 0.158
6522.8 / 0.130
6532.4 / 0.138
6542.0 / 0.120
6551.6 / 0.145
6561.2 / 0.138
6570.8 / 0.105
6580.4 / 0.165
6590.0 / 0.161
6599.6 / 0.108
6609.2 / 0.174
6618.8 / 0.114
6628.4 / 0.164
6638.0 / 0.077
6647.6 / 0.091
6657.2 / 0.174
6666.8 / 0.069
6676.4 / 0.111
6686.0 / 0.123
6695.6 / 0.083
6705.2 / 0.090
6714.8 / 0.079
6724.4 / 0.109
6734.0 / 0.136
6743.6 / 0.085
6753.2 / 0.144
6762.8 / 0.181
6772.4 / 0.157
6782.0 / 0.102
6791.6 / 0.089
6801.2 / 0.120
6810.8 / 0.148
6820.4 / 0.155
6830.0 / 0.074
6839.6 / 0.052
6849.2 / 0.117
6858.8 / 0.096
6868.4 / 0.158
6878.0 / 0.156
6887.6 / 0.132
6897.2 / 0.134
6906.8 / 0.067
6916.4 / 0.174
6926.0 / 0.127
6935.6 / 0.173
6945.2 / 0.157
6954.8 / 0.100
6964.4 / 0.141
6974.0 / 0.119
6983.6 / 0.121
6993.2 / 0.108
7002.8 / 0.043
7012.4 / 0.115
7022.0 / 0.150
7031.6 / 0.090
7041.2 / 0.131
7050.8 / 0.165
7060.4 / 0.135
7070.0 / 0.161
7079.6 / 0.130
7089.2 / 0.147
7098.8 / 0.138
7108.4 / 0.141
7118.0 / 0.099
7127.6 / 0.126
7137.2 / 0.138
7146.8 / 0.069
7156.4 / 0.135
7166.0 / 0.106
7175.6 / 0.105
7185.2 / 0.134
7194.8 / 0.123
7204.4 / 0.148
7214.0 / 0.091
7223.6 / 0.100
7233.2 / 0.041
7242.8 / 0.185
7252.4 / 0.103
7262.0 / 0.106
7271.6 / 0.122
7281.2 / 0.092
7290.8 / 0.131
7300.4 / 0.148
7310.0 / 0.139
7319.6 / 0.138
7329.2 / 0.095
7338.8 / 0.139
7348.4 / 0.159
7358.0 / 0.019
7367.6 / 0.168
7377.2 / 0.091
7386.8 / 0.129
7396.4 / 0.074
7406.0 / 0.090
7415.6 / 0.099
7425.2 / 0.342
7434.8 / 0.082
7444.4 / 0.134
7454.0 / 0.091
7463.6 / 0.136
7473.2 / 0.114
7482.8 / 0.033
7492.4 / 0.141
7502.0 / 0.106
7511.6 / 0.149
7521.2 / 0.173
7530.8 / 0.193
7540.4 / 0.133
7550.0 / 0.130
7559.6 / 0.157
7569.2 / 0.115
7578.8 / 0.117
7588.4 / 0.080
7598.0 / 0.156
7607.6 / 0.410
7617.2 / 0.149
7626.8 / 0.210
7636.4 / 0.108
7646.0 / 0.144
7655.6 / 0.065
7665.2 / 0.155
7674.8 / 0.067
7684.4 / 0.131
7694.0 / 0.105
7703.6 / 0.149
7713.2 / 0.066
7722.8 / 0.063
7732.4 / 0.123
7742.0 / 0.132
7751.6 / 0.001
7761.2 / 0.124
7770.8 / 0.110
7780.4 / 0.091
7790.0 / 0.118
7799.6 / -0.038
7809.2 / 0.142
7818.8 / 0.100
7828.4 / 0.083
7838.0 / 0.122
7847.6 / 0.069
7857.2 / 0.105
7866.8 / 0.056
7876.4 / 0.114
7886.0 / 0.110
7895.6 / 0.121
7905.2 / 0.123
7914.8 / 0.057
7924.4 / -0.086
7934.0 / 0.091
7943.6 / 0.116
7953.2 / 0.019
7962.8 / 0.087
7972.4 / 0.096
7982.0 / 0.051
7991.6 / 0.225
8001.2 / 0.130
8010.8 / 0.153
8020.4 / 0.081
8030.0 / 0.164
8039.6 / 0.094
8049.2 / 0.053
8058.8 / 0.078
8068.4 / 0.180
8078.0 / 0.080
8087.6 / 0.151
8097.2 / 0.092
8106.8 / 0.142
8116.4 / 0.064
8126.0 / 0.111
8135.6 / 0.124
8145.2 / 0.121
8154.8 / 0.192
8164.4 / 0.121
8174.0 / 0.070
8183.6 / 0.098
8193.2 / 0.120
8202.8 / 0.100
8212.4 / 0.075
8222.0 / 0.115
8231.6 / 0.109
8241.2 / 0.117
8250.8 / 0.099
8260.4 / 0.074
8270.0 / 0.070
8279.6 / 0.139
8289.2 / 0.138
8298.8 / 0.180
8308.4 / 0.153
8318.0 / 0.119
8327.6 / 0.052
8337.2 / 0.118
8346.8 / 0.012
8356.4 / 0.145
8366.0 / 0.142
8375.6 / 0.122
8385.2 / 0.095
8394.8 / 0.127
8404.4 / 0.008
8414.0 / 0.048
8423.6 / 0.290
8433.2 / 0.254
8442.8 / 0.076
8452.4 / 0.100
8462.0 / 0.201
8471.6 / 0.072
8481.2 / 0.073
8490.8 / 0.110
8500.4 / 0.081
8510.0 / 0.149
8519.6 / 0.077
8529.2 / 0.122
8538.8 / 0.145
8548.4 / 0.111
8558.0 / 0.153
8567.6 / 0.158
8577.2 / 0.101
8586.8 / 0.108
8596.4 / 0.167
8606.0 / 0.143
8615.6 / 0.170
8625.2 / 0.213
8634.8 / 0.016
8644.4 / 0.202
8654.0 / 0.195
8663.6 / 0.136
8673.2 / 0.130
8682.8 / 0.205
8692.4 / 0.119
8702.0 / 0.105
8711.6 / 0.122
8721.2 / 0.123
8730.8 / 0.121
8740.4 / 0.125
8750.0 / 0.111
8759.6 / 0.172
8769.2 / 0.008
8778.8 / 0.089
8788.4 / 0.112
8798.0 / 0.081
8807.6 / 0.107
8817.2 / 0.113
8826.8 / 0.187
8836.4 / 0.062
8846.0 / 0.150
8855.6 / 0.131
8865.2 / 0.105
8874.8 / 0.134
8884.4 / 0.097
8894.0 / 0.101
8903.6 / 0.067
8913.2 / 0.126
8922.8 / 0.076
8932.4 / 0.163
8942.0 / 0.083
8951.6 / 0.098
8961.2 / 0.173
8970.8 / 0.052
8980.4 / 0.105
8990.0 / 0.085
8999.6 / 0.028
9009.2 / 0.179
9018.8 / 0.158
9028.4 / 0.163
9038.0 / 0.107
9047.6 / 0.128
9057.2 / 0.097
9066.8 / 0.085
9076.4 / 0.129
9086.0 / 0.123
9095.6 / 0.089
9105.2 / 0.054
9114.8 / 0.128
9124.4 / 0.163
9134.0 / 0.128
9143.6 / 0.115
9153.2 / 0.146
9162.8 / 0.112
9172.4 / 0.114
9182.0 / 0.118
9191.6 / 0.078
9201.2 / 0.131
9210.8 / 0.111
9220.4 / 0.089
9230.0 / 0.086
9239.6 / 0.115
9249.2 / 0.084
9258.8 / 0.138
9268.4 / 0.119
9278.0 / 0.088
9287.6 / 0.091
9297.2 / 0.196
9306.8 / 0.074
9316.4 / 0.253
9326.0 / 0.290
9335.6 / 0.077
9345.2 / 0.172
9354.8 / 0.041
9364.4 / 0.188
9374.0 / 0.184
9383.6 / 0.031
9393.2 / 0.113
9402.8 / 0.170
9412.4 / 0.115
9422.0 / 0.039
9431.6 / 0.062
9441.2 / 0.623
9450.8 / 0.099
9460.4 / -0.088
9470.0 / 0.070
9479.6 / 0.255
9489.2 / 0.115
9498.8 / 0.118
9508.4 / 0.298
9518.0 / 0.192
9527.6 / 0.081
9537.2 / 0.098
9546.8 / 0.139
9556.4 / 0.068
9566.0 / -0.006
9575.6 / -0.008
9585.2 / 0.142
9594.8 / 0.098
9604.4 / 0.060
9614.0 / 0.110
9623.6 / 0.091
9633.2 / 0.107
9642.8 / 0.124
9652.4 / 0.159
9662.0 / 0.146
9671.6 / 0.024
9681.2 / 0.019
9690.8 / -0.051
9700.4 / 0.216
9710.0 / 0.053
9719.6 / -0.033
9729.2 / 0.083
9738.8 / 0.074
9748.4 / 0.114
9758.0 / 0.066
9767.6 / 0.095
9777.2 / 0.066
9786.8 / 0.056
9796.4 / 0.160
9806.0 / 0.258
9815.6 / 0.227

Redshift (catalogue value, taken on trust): 0.13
